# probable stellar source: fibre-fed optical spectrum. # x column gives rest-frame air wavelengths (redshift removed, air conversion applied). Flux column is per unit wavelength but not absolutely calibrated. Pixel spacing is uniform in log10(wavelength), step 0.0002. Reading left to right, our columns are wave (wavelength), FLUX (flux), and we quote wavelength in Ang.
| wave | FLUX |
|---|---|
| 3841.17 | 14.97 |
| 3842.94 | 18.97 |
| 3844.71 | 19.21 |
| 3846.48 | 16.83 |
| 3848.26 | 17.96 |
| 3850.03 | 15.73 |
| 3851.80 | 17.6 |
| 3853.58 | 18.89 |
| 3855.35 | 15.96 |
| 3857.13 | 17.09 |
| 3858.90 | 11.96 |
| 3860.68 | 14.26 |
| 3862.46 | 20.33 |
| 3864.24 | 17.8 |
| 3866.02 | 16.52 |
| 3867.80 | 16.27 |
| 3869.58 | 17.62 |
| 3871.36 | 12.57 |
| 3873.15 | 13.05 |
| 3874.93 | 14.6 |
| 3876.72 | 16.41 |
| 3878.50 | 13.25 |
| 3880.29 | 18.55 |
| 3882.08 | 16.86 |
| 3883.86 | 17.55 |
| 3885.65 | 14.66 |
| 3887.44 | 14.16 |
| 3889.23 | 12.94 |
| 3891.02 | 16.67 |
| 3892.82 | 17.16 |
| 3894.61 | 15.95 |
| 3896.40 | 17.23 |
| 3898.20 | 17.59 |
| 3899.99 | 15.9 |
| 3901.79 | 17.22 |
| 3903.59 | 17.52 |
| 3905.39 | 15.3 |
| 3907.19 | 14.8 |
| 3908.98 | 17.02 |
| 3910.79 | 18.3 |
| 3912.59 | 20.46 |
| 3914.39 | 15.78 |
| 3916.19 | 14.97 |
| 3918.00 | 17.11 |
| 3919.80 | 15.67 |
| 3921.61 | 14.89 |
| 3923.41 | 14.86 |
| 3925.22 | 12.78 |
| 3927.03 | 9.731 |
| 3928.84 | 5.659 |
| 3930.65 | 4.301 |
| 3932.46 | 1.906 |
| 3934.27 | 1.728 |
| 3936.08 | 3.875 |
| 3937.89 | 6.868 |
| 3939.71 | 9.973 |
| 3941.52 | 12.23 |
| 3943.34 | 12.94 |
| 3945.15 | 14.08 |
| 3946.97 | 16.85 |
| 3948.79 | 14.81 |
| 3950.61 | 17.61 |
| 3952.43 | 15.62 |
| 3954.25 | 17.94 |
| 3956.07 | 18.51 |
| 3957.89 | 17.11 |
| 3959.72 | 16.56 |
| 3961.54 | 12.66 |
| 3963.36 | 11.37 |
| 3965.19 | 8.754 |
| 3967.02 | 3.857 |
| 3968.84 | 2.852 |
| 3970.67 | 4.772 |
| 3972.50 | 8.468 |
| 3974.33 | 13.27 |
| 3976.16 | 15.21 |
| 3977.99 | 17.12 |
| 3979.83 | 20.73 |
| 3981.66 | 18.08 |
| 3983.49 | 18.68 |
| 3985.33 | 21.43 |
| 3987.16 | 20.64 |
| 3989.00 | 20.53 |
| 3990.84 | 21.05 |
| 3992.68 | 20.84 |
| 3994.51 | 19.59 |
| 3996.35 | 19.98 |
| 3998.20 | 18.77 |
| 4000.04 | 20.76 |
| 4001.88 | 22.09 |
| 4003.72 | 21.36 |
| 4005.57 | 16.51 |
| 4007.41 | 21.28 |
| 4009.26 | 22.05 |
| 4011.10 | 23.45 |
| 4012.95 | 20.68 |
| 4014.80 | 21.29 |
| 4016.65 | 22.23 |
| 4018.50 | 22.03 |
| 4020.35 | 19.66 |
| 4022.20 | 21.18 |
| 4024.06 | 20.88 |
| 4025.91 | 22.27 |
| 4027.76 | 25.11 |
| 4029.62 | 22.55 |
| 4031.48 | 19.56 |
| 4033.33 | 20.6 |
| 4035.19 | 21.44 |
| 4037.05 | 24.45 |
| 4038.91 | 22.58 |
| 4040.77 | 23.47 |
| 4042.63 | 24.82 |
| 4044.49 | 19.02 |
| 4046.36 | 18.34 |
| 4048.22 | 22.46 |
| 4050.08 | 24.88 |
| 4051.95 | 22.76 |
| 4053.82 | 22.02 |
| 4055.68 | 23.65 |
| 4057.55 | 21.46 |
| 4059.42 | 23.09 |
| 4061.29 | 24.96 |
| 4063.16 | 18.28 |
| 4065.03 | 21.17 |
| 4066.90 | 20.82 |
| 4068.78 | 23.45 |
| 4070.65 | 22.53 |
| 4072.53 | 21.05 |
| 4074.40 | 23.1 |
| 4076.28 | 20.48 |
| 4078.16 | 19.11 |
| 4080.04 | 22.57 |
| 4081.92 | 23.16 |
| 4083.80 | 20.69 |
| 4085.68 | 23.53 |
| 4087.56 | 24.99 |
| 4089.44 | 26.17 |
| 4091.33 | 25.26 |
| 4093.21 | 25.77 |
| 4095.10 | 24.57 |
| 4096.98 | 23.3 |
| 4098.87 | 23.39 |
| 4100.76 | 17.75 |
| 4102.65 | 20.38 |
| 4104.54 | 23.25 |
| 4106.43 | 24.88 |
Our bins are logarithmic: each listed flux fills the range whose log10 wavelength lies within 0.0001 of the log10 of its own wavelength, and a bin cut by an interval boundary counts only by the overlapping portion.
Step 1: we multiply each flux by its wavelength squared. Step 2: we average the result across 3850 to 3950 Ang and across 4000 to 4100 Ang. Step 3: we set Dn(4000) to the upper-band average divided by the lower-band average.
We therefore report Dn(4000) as 1.67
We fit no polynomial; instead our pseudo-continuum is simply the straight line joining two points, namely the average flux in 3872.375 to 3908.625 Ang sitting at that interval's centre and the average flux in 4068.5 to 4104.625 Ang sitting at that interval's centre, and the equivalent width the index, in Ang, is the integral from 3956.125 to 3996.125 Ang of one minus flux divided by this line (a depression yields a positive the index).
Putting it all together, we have 8.1 Ang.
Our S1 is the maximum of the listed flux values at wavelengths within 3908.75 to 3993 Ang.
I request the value 21.43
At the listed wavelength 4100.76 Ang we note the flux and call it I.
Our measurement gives 17.75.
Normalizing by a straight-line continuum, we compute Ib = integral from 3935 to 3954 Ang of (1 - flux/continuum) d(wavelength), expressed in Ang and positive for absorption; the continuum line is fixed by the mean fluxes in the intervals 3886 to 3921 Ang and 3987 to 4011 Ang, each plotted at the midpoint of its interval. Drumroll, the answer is 5.88 Ang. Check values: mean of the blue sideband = 16.4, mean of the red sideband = 20.5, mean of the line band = 12.6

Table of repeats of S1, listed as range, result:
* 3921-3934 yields 14.89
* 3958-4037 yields 25.11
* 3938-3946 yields 14.08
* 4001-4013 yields 23.45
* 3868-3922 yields 20.46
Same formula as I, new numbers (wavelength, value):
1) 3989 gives 20.53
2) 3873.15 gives 13.05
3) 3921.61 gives 14.89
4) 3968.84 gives 2.852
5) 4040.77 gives 23.47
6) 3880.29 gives 18.55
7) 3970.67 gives 4.772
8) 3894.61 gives 15.95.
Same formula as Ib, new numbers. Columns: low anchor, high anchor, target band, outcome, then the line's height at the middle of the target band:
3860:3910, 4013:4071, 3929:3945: 9.8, 18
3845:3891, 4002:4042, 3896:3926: 2.2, 17.6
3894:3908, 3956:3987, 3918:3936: 7.3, 15.4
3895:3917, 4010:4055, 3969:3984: 4.5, 19.7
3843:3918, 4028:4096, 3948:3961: 1.4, 18.9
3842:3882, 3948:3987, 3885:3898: 0.1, 15.8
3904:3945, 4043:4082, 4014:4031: -2.6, 19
